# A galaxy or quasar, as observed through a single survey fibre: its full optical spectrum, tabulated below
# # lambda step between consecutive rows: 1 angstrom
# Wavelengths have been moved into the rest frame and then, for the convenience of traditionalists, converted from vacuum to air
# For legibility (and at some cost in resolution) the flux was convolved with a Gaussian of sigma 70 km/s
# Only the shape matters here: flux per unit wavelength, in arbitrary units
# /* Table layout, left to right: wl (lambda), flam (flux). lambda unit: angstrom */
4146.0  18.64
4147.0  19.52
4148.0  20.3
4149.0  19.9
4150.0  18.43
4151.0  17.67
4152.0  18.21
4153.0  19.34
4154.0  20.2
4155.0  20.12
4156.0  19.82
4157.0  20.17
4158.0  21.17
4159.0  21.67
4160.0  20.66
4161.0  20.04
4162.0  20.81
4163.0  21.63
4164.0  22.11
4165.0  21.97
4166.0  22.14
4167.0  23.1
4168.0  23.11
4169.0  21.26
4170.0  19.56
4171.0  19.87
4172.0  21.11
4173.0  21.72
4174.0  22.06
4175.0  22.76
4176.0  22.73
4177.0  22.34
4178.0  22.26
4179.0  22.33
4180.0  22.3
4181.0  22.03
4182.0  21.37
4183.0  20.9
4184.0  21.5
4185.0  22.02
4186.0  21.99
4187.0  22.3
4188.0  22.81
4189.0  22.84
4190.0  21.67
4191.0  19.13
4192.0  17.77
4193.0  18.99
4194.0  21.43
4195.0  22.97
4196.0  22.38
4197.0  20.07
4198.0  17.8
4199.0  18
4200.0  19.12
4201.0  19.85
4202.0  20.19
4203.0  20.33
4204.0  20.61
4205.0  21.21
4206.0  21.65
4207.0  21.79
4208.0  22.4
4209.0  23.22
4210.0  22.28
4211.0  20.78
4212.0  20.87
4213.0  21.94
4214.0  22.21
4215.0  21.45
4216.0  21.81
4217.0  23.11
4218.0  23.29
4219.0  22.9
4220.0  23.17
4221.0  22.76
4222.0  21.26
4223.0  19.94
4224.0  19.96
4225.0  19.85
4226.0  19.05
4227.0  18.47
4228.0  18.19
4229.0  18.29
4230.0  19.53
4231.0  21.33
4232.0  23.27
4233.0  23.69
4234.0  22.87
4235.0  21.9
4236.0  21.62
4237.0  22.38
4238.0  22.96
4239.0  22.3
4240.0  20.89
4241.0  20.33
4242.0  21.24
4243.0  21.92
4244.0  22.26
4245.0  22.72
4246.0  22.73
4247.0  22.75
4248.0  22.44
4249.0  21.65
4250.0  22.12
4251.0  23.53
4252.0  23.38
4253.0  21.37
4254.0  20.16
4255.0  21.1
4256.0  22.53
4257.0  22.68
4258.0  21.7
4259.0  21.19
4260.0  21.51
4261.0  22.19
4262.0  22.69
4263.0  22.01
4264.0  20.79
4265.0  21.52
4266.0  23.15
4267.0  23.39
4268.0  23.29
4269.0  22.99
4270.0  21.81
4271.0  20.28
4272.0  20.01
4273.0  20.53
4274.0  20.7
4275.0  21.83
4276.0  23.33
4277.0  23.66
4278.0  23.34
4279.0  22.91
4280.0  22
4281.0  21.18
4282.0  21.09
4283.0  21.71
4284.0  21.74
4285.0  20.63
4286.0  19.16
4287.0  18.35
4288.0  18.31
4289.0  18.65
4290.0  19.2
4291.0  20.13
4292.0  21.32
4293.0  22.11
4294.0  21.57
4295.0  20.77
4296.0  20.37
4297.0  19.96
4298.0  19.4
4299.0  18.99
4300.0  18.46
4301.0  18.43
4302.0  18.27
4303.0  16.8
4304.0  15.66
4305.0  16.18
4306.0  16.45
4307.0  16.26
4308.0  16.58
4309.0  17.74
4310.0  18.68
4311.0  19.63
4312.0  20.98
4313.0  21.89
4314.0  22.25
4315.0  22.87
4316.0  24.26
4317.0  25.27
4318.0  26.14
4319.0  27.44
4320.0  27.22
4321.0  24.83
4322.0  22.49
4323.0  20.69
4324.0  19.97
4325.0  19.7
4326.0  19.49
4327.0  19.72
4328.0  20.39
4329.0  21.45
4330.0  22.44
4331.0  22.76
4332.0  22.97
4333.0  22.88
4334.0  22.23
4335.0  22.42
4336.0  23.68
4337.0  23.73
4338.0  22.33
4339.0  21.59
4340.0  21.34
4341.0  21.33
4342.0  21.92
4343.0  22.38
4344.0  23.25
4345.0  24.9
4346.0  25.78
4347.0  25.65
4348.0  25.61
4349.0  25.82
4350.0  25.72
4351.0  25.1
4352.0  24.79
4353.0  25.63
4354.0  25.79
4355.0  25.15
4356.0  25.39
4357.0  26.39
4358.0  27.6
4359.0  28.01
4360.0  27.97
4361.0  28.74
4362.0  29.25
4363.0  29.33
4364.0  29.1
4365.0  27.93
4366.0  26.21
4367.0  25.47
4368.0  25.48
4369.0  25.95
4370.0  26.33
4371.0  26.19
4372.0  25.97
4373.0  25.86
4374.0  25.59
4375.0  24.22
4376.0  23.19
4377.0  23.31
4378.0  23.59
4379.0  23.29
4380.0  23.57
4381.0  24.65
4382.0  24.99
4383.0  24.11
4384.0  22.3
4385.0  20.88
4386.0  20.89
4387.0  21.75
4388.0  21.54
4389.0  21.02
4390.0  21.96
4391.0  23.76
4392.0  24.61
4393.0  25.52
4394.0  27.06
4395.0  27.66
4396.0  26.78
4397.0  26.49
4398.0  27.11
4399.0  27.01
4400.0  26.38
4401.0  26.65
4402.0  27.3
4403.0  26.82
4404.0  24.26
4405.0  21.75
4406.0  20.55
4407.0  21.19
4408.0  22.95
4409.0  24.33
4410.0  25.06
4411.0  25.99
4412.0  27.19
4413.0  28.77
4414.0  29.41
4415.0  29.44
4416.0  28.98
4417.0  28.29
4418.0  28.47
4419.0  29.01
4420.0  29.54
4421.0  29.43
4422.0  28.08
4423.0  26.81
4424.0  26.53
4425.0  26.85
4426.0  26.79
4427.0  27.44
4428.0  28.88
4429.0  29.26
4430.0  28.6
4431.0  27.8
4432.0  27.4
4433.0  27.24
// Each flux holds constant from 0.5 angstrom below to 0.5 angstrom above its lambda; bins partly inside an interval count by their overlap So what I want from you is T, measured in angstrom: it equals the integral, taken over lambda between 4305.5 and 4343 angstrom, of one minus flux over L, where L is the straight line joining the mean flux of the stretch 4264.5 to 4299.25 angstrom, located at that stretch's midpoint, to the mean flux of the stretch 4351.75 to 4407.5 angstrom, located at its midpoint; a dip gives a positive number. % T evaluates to 1.9 angstrom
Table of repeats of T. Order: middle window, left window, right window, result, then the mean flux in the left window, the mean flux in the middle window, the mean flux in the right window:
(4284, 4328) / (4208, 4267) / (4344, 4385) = 6.5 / 21.7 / 20.3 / 25.7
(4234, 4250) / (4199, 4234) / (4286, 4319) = -1.0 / 21.1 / 22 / 19.9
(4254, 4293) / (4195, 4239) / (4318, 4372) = 2.1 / 21.2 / 21.4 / 24.5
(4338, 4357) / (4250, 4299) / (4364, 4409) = -0.7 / 21.4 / 24.3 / 24.6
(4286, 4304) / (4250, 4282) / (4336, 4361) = 2.8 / 22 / 19.4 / 24.8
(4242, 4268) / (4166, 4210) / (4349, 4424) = 0.7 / 21.3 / 22.1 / 25.7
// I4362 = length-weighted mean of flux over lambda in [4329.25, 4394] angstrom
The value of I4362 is 24.5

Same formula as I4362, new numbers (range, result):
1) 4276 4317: 20.1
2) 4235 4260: 22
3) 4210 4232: 21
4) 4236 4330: 21.2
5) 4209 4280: 21.8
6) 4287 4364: 22.3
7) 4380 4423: 25.5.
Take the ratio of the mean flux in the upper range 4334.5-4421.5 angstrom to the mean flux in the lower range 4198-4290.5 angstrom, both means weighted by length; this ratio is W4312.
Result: 1.18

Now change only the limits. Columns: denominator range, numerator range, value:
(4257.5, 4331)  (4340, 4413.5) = 1.20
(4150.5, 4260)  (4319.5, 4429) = 1.17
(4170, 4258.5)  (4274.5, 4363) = 1.03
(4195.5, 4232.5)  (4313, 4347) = 1.09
